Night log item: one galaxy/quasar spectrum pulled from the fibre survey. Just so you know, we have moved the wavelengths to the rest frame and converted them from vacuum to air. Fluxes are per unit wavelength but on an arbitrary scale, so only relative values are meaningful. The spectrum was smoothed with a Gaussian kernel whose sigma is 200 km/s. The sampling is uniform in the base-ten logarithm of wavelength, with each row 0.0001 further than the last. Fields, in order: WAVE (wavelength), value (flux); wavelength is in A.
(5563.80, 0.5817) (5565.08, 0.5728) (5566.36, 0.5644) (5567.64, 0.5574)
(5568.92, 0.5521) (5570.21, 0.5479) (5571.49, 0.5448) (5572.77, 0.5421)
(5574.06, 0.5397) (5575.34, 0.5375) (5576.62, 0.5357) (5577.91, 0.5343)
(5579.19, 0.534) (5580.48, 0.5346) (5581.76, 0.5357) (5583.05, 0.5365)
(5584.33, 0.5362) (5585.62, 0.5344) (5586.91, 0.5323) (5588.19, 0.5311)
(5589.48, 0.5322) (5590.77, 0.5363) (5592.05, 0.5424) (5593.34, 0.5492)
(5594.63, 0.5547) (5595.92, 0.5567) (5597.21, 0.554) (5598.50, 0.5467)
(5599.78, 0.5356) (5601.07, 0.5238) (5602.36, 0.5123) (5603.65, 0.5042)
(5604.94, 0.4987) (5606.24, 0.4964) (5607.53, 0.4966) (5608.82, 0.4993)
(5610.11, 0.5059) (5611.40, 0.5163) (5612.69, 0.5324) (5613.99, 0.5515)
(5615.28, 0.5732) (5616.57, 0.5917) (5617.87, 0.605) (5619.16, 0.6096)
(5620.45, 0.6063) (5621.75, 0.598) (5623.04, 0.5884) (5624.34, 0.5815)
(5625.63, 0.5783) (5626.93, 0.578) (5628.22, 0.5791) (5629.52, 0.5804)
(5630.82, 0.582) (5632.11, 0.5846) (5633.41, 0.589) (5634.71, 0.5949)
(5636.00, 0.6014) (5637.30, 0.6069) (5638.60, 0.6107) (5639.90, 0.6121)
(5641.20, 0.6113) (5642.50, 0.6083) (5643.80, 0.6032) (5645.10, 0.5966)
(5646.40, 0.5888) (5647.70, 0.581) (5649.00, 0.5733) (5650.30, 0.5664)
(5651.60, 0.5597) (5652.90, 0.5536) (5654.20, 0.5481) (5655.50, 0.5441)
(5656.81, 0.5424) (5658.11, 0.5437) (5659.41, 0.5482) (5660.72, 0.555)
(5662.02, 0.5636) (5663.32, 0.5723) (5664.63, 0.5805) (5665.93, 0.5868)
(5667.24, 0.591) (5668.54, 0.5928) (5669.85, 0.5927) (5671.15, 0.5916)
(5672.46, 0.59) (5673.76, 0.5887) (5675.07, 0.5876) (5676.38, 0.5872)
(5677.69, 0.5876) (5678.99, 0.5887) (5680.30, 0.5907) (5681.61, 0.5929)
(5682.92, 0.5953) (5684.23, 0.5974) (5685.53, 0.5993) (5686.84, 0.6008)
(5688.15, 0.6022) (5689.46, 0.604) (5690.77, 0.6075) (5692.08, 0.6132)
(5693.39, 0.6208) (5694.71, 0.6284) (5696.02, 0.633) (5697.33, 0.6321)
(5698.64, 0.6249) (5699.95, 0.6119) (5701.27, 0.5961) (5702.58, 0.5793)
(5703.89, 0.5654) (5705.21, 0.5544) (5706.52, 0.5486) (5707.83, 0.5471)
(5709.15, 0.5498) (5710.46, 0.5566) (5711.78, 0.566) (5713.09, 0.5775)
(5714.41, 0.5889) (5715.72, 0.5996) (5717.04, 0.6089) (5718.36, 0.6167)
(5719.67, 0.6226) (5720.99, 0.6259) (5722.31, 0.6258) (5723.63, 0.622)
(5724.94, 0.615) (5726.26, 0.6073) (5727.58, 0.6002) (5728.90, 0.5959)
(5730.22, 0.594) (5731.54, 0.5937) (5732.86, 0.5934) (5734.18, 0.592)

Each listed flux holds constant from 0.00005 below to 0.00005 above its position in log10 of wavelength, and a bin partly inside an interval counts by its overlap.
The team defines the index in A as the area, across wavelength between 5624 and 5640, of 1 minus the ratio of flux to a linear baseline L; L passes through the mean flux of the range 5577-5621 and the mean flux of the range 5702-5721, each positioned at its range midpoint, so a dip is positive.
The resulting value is -1.14 A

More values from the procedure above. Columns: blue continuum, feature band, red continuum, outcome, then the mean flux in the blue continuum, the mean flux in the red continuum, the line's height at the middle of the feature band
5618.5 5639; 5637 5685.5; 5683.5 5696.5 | 1.6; 0.592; 0.61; 0.602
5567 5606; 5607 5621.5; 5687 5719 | -0.1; 0.537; 0.593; 0.55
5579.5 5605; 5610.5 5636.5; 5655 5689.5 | -1.3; 0.535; 0.582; 0.553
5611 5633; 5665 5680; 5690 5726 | 0.0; 0.579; 0.598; 0.59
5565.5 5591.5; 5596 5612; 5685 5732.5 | 1.0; 0.54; 0.598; 0.552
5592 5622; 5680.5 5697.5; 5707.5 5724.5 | -0.8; 0.543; 0.594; 0.582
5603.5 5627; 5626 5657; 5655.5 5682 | -1.0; 0.554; 0.578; 0.565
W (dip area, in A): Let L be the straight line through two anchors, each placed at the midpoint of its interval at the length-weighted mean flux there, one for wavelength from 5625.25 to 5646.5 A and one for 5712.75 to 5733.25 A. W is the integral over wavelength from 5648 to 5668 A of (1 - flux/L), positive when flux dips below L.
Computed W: 1.2 A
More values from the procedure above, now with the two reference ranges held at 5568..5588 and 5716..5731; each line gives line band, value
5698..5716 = 0.8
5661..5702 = -0.5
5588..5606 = 0.5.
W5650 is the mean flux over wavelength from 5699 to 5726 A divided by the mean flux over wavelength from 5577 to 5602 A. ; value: 1.1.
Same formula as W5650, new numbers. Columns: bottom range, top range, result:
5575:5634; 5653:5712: 1.06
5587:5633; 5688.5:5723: 1.08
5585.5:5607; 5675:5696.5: 1.13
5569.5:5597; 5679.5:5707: 1.11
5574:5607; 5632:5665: 1.08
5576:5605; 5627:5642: 1.11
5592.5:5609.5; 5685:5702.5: 1.17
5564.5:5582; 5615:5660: 1.07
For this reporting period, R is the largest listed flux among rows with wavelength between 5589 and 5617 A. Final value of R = 0.5917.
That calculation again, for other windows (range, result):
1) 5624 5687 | 0.6121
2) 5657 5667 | 0.5868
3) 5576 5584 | 0.5365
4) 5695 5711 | 0.633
